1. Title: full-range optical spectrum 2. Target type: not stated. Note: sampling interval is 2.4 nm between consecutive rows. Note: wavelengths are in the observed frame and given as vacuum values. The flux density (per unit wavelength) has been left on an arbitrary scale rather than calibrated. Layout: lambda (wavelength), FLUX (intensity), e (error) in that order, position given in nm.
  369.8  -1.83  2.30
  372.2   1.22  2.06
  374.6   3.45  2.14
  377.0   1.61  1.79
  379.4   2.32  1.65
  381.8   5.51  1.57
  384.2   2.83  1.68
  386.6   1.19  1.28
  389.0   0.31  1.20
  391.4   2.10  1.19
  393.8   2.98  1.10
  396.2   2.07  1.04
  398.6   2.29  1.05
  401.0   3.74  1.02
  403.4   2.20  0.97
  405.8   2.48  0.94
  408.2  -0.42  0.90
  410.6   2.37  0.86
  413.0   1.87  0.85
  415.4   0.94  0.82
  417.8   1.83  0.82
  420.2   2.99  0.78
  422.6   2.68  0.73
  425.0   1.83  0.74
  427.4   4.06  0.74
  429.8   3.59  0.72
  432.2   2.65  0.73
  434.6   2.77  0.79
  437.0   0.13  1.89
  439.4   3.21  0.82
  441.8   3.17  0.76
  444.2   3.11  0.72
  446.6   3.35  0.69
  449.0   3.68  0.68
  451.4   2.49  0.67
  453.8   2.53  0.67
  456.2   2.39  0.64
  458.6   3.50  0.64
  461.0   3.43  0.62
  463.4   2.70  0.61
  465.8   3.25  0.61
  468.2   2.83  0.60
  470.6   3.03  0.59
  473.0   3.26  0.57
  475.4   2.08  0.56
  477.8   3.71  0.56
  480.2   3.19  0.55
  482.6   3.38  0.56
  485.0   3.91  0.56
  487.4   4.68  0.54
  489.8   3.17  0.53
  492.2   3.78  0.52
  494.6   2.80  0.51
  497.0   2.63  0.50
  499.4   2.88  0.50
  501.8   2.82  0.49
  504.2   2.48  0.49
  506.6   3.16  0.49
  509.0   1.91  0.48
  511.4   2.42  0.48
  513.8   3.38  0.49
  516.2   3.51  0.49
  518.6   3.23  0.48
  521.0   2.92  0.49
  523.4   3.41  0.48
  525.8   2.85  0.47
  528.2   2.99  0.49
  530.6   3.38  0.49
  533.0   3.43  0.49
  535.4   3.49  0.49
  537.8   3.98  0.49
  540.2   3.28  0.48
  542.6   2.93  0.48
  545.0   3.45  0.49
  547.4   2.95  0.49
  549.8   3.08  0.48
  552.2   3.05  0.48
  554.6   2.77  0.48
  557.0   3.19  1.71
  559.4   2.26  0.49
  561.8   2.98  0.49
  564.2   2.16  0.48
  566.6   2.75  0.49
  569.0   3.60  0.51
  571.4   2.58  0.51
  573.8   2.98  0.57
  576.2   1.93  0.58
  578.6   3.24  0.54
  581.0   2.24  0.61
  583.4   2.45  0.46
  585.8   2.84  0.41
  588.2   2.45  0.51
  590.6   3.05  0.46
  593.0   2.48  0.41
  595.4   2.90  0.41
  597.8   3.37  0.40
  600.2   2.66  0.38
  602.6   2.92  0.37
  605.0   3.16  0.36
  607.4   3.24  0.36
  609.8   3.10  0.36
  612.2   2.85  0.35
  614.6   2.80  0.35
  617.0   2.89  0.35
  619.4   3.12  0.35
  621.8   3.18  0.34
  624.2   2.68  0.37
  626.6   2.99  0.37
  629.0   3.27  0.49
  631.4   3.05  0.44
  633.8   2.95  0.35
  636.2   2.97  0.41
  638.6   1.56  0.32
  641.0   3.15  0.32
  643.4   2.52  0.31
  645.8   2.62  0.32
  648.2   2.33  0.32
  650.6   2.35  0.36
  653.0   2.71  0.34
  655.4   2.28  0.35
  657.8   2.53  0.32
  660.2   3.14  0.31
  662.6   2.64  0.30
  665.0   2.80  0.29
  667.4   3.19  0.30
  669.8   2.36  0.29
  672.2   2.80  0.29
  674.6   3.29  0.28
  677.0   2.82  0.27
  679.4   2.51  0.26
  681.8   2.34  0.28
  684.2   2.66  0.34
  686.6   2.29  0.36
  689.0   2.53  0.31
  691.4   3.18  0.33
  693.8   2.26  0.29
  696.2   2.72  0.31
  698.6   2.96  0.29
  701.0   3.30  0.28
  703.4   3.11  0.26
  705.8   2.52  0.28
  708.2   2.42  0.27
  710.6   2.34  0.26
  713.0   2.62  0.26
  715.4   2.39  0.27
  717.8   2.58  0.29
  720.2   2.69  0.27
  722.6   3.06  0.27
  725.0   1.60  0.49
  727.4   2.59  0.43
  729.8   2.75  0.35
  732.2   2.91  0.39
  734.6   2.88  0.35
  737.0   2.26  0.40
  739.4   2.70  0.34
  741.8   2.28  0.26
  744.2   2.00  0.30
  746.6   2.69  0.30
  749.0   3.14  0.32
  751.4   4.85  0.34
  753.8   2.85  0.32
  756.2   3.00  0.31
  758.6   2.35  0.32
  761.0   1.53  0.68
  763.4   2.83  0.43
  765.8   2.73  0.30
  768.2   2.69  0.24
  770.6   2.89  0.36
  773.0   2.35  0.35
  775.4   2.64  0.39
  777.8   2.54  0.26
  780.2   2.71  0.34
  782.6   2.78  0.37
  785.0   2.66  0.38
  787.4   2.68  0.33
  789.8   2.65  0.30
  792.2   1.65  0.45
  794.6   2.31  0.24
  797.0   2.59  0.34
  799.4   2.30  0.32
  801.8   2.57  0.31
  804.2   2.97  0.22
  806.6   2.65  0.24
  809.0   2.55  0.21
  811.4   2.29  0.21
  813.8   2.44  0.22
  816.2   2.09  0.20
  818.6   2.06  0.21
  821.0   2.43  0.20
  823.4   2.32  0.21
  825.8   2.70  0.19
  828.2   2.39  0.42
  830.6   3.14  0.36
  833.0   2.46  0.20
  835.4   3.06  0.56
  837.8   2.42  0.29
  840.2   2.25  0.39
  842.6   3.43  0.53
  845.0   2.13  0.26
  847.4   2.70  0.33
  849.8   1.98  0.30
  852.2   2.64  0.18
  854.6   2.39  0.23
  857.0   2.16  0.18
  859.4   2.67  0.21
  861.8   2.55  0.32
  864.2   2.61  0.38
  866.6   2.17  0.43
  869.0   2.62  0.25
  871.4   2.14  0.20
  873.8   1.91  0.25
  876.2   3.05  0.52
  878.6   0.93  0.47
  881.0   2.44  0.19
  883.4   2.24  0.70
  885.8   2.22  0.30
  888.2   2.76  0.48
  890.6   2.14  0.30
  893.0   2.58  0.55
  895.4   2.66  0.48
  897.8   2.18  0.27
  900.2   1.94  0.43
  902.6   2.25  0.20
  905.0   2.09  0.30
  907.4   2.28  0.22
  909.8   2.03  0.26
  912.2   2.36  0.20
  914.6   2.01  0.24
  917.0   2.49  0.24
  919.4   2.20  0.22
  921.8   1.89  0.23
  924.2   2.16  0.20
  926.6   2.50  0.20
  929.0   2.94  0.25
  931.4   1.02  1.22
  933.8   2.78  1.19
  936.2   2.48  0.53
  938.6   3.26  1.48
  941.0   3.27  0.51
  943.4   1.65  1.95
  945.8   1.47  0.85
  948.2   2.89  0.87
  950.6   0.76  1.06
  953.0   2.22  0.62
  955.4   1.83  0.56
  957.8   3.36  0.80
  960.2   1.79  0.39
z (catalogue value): 0.15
